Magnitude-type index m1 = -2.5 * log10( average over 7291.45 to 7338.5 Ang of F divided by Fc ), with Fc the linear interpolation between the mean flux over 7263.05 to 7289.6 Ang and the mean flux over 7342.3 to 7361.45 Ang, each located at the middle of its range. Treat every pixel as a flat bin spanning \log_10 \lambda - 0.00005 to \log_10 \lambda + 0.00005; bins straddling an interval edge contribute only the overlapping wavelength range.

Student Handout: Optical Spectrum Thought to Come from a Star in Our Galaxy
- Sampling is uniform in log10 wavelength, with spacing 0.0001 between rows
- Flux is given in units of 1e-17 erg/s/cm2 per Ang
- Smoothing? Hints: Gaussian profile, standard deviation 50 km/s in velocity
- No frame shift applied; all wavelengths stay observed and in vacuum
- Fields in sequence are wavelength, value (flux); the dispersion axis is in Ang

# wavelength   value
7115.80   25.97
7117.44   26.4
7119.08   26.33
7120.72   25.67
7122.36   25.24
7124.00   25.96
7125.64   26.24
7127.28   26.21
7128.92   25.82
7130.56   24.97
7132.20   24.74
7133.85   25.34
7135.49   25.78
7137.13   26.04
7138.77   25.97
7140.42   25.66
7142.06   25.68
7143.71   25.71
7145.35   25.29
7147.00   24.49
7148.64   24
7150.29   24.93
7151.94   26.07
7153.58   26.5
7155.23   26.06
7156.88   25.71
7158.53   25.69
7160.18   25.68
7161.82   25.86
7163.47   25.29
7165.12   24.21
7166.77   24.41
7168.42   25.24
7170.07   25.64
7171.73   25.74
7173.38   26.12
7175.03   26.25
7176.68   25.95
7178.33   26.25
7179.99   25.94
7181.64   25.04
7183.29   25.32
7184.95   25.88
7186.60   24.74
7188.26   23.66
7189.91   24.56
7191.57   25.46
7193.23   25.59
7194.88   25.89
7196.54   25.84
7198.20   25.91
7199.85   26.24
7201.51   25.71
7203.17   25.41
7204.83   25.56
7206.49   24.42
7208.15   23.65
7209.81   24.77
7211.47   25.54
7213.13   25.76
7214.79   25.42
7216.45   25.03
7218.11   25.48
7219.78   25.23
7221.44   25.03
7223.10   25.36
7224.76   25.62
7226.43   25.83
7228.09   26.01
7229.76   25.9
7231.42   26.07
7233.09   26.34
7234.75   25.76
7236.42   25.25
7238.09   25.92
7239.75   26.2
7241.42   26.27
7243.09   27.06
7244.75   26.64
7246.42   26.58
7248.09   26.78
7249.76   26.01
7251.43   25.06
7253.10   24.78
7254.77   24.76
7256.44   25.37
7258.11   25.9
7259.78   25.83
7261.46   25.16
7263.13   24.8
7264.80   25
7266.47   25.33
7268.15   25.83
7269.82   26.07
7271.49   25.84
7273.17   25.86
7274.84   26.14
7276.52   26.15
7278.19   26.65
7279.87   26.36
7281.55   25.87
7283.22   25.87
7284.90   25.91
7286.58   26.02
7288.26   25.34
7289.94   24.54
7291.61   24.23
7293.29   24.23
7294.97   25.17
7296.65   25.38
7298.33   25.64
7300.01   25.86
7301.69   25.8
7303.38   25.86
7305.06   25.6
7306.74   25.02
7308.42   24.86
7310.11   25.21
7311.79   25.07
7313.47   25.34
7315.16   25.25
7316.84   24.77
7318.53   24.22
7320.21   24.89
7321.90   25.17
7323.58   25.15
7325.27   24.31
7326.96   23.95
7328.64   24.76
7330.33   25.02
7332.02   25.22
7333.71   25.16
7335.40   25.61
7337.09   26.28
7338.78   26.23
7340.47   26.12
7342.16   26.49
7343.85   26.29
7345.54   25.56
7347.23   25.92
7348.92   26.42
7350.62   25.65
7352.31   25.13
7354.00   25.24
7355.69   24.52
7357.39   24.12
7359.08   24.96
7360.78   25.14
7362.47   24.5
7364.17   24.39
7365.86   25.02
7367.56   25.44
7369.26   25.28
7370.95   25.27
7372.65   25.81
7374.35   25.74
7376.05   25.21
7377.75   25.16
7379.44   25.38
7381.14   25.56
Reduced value 0.02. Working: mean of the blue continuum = 25.8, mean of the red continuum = 25.4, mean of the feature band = 25.1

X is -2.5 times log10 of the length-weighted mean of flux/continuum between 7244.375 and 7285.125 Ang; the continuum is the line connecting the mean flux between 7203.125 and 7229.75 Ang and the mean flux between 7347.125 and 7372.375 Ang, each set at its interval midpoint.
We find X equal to -0.02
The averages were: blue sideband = 25.3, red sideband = 25.1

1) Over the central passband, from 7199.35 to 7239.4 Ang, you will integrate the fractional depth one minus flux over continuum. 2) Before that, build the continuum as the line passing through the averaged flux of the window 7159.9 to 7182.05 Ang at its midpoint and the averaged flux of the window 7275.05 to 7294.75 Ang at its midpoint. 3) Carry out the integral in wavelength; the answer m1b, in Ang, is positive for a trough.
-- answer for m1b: 0.1 Ang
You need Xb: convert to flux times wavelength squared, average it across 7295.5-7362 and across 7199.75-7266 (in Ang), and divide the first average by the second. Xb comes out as 1.02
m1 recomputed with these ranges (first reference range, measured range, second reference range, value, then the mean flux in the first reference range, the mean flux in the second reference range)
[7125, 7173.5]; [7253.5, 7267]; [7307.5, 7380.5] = 0.004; 25.5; 25.2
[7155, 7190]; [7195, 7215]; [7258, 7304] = 0.005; 25.4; 25.6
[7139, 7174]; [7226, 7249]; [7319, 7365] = -0.035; 25.4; 25.3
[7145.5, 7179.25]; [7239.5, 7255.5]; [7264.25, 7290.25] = -0.011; 25.5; 25.8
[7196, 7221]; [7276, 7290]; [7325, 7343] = -0.023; 25.3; 25.4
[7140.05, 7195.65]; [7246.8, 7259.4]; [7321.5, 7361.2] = -0.008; 25.4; 25.4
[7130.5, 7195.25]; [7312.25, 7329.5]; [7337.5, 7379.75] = 0.027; 25.4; 25.4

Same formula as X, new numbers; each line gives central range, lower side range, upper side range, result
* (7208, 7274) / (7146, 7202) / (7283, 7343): -0.01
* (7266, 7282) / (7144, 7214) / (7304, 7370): -0.03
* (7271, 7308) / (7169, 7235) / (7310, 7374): -0.01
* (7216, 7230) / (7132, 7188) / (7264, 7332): 0.00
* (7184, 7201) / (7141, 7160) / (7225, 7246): 0.02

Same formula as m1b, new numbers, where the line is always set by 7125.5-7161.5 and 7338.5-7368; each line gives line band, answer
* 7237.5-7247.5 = -0.4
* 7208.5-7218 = 0.1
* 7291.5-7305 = 0.0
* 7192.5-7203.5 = -0.1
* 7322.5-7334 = 0.3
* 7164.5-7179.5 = 0.0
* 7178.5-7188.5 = 0.1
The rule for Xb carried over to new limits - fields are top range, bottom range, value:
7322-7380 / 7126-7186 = 1.05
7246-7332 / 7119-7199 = 1.03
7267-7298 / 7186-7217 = 1.04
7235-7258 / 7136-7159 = 1.04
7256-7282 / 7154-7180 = 1.03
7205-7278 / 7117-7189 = 1.03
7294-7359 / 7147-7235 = 1.03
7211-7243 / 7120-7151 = 1.04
